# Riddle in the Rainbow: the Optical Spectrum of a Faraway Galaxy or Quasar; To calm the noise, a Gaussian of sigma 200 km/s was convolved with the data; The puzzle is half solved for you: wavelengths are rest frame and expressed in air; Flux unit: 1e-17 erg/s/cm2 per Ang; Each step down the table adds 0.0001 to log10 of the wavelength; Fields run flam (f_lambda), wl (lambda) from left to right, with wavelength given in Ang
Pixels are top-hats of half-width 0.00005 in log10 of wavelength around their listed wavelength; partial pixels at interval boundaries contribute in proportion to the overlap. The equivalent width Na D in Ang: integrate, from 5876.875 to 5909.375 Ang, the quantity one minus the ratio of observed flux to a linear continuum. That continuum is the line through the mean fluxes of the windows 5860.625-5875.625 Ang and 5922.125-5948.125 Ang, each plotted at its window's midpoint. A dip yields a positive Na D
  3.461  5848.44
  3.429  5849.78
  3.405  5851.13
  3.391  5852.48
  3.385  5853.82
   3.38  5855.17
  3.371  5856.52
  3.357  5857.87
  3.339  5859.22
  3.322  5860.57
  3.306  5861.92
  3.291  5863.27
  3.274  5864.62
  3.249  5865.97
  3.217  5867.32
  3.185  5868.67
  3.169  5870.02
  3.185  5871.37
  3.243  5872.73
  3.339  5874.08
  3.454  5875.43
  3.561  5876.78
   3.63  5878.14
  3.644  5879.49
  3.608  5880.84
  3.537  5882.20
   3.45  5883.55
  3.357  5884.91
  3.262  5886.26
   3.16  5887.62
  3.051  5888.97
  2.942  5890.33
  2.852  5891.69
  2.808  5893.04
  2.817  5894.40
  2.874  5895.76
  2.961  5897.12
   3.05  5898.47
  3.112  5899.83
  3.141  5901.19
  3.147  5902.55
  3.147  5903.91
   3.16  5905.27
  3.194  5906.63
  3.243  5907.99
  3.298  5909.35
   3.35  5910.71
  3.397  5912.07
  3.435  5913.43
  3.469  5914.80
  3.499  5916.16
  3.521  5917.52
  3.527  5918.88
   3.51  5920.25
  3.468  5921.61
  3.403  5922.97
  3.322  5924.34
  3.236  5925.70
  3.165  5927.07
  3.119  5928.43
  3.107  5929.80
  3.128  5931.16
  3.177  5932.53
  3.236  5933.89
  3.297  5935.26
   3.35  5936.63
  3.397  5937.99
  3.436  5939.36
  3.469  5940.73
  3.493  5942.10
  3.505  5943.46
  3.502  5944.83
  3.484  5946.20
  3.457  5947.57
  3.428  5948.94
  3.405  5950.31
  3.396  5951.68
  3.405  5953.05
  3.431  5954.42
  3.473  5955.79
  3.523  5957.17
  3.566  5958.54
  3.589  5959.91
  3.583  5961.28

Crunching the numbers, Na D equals 1.0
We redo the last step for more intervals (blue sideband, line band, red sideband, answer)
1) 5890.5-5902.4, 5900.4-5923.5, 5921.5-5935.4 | -1.9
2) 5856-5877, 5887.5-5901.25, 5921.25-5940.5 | 1.4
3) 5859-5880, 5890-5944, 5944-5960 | 2.6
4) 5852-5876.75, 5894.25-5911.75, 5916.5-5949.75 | 1.1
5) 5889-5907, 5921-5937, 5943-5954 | 0.1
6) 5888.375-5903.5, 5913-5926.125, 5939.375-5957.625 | -1.0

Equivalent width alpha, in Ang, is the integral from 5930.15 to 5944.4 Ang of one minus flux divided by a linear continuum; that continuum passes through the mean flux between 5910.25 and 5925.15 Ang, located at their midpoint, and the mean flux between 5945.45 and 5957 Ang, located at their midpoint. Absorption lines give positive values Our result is 0.4 Ang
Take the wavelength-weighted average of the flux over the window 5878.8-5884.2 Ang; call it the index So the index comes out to 3.56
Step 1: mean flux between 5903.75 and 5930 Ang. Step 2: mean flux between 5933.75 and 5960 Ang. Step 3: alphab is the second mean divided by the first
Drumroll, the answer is 1.03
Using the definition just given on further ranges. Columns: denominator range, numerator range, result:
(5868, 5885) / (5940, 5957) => 1.01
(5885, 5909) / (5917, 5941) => 1.08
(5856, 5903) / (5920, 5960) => 1.04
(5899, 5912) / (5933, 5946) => 1.06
